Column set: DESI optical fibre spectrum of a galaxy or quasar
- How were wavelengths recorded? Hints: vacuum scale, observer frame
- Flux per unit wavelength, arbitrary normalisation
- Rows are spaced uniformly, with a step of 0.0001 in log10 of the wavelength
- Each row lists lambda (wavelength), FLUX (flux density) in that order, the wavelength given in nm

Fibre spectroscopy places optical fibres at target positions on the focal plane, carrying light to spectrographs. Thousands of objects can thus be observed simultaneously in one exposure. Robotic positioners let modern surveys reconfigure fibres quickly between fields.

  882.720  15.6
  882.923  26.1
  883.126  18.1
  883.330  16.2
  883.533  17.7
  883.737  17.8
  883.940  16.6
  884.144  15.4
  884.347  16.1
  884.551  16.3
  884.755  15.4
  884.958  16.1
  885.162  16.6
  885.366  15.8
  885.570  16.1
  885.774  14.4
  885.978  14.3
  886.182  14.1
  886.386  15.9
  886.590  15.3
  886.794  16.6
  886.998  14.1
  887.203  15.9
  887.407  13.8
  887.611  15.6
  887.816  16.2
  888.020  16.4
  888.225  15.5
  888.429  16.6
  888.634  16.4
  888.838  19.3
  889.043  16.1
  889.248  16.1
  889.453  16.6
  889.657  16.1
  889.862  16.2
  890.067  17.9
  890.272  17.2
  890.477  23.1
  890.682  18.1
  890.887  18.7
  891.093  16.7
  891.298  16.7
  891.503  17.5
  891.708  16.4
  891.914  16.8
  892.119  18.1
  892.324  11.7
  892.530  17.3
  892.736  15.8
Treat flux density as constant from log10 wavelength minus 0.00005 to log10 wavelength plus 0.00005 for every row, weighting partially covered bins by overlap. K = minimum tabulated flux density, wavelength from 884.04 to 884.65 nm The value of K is 15.4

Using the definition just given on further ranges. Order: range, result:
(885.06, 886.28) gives 14.1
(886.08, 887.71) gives 13.8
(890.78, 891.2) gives 16.7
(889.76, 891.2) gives 16.2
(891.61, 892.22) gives 16.4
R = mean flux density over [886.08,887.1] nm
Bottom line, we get 15.2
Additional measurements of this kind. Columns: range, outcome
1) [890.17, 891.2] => 18.7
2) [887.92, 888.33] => 16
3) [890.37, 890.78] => 20.6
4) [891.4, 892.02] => 16.9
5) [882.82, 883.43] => 20.1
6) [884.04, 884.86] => 15.8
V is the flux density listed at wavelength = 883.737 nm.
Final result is 17.8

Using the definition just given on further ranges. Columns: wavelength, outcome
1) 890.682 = 18.1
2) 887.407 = 13.8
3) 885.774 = 14.4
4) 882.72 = 15.6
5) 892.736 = 15.8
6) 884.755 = 15.4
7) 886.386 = 15.9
